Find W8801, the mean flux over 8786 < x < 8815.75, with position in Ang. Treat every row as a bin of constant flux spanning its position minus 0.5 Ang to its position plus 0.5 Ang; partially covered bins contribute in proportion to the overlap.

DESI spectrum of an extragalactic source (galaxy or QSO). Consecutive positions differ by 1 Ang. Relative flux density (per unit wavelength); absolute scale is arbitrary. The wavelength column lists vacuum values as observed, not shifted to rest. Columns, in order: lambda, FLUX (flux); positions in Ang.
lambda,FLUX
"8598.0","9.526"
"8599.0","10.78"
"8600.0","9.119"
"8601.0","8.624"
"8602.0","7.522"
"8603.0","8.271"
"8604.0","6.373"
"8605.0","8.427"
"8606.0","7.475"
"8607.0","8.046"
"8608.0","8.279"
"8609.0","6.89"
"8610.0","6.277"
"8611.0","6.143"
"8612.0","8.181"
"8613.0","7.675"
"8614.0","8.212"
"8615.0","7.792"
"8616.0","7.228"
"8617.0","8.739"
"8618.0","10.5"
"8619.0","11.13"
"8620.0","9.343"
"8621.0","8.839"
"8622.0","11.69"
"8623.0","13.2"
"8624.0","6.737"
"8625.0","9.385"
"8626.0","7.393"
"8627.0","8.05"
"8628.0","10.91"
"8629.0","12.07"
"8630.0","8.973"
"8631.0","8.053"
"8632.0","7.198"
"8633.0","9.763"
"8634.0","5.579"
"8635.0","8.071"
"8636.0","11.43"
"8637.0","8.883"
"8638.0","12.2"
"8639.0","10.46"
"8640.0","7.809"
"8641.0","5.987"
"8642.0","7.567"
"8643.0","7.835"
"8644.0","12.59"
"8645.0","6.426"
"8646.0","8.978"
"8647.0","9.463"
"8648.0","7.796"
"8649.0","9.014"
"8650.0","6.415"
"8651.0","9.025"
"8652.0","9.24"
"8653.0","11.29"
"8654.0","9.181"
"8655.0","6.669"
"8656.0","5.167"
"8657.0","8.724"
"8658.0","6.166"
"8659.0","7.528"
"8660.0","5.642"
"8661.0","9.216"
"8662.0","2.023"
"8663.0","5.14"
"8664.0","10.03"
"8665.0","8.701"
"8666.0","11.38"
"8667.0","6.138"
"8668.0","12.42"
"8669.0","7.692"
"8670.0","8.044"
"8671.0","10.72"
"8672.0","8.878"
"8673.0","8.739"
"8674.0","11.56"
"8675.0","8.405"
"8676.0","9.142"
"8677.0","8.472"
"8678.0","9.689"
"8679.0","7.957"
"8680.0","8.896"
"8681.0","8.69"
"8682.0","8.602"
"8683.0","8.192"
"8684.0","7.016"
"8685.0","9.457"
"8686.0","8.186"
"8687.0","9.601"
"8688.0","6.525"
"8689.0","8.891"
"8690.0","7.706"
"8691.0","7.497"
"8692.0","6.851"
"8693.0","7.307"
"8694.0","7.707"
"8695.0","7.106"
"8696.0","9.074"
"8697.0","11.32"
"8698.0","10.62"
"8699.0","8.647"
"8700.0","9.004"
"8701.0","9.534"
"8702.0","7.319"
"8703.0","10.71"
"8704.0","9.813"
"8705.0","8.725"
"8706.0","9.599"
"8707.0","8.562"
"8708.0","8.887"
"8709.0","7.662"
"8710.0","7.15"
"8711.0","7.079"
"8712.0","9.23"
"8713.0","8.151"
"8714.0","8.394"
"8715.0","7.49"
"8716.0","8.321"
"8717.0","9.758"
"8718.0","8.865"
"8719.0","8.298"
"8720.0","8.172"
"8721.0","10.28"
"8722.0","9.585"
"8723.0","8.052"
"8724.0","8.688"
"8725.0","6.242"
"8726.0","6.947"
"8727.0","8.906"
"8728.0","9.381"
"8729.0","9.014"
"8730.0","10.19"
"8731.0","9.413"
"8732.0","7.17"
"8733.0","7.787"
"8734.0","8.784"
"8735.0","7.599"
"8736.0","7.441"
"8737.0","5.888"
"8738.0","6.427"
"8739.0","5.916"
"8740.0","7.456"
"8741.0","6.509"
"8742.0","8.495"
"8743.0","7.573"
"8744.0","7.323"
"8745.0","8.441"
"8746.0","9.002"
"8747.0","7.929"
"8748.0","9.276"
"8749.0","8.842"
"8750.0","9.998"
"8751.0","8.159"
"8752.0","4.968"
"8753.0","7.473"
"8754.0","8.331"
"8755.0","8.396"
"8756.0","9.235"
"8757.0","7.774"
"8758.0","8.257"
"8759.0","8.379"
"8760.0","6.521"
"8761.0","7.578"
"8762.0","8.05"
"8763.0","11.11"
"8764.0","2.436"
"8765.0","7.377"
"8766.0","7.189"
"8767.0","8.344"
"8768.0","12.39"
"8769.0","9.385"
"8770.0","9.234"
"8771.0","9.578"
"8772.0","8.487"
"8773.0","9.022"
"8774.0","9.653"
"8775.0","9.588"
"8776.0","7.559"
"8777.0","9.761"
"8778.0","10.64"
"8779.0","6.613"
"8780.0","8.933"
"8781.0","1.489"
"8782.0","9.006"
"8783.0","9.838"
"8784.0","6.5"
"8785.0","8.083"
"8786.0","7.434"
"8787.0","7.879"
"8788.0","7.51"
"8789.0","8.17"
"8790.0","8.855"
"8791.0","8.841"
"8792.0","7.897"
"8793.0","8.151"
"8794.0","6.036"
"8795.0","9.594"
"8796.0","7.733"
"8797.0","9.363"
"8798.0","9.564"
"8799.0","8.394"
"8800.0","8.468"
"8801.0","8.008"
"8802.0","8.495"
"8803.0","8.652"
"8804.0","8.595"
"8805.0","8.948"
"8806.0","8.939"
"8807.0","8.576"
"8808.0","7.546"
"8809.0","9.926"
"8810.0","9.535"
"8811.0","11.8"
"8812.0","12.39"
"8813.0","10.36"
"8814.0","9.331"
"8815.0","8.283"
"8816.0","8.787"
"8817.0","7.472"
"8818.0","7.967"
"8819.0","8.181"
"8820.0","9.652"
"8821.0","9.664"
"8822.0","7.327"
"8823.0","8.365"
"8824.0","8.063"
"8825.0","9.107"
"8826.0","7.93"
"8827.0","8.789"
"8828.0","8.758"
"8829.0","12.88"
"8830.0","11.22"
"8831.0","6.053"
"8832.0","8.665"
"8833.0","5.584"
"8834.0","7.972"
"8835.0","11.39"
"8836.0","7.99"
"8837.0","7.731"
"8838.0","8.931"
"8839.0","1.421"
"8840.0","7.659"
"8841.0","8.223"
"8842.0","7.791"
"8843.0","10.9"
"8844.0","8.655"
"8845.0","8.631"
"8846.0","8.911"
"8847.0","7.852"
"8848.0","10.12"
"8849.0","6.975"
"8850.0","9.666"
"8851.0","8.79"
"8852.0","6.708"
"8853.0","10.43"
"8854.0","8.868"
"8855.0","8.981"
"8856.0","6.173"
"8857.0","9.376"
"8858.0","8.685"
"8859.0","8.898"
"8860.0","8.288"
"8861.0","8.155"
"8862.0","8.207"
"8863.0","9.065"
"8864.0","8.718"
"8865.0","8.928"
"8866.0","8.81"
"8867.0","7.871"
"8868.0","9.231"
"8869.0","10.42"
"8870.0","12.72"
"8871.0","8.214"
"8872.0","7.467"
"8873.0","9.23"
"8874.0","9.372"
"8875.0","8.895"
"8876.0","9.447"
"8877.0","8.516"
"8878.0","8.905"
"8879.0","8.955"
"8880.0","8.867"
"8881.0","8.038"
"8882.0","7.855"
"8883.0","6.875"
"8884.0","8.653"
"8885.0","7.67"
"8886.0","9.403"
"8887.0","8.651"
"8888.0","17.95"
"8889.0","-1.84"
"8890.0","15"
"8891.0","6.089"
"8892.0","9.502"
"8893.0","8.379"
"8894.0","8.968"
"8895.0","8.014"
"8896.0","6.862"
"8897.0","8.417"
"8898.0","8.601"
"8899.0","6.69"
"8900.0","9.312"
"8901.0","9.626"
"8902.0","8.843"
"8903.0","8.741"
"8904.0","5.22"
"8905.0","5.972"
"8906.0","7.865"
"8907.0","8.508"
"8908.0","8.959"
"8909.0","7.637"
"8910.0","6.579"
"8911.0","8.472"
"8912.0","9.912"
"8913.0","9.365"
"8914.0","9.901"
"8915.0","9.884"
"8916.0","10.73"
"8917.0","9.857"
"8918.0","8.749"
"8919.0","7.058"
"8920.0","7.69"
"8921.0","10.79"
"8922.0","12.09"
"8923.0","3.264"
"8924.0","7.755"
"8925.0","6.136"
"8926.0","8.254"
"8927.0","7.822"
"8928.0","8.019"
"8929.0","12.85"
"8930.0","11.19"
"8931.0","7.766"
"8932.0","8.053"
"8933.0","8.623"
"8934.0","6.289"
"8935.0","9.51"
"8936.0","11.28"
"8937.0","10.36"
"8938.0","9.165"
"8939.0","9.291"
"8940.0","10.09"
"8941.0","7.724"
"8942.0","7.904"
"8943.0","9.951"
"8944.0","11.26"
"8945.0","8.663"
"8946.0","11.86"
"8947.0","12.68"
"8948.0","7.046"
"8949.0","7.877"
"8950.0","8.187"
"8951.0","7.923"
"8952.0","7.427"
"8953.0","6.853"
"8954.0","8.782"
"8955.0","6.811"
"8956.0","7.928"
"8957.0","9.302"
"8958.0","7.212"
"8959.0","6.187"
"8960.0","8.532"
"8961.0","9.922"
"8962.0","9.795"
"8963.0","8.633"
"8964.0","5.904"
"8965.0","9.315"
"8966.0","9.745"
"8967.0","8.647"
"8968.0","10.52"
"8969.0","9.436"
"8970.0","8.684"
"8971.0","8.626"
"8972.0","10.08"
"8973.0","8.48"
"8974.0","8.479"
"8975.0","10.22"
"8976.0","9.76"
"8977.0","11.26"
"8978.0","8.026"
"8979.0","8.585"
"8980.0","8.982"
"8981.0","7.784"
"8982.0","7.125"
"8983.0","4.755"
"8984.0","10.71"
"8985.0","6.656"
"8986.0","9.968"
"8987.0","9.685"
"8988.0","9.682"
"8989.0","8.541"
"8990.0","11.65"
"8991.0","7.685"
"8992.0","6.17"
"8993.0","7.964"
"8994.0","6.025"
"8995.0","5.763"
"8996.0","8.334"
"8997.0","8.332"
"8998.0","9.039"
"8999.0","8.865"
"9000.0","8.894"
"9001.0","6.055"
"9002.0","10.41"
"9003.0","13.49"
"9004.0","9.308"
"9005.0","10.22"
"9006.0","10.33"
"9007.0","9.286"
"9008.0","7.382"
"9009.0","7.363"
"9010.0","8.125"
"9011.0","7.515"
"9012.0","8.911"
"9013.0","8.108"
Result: 8.8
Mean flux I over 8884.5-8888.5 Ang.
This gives 10.9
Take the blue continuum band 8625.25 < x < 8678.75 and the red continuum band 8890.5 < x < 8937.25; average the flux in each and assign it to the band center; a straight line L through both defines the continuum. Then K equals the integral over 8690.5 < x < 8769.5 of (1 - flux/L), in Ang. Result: 2.6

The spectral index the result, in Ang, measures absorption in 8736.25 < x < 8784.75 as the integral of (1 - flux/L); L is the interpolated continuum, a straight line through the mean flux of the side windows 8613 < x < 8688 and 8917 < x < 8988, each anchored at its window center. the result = 3.7 Ang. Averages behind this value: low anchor 8.67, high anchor 8.76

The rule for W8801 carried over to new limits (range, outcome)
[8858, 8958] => 8.71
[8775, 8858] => 8.5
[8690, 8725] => 8.58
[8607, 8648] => 8.78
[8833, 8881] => 8.6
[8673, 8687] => 8.82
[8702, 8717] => 8.55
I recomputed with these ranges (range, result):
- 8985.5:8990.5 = 9.91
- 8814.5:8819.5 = 8.14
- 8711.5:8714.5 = 8.59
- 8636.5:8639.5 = 10.5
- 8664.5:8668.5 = 9.66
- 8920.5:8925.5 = 8.01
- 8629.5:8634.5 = 7.91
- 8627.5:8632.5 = 9.44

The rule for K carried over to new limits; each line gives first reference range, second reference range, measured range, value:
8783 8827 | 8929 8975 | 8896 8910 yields 1.4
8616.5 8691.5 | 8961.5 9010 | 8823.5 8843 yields 1.0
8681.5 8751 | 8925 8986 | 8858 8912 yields 0.7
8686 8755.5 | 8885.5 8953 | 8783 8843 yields -0.2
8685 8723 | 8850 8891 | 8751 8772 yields 1.3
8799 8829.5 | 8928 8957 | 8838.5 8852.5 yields 1.6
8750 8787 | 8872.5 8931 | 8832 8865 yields 0.4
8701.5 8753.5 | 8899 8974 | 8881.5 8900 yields 0.3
